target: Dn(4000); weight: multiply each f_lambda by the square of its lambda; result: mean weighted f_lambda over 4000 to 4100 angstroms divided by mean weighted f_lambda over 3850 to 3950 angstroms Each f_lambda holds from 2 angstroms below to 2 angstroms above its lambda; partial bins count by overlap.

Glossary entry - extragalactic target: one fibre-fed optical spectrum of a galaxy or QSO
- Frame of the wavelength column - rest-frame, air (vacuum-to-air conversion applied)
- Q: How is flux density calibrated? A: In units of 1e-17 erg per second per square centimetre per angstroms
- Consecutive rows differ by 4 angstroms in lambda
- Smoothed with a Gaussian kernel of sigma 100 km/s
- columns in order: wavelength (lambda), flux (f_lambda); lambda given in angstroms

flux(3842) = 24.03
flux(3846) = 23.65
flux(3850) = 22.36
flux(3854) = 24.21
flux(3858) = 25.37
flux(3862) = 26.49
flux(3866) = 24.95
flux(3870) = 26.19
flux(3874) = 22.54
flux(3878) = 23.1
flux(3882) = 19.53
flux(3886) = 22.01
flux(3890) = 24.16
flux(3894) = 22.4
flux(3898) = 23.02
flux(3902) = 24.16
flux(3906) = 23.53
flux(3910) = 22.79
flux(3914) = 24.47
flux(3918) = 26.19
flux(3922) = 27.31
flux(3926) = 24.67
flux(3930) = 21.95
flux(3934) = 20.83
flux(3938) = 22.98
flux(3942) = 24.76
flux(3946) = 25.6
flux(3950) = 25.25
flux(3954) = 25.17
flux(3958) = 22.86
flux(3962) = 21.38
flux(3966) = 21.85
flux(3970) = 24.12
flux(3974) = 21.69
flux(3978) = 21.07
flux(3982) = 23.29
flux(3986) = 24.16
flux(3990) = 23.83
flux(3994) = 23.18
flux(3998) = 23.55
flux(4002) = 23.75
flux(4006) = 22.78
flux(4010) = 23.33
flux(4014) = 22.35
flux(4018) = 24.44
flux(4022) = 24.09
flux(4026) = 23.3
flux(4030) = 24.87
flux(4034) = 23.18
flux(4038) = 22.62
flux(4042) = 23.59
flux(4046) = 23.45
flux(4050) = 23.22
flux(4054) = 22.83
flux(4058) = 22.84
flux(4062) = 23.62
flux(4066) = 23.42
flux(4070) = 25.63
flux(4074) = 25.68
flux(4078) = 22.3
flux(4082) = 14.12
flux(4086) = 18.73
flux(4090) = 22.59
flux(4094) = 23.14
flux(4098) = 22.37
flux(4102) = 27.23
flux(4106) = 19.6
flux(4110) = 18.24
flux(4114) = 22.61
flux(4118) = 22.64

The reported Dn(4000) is 1.03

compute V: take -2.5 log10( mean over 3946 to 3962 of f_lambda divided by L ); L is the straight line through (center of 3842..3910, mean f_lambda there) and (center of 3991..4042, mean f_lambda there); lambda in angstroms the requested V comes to -0.03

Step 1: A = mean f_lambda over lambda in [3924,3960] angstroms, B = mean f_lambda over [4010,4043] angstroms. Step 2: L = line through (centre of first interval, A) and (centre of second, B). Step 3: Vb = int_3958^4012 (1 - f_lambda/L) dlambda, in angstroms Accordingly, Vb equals 1.69 angstroms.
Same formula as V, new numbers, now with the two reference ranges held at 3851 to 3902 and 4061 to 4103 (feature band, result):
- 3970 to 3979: 0.052 mag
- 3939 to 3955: -0.081 mag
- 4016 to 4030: -0.058 mag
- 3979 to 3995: -0.021 mag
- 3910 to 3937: -0.032 mag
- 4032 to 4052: -0.023 mag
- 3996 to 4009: -0.020 mag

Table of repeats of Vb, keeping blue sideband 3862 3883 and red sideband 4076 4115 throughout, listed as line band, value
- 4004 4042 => -2.6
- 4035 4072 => -3.3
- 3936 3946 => -0.6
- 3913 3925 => -1.5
